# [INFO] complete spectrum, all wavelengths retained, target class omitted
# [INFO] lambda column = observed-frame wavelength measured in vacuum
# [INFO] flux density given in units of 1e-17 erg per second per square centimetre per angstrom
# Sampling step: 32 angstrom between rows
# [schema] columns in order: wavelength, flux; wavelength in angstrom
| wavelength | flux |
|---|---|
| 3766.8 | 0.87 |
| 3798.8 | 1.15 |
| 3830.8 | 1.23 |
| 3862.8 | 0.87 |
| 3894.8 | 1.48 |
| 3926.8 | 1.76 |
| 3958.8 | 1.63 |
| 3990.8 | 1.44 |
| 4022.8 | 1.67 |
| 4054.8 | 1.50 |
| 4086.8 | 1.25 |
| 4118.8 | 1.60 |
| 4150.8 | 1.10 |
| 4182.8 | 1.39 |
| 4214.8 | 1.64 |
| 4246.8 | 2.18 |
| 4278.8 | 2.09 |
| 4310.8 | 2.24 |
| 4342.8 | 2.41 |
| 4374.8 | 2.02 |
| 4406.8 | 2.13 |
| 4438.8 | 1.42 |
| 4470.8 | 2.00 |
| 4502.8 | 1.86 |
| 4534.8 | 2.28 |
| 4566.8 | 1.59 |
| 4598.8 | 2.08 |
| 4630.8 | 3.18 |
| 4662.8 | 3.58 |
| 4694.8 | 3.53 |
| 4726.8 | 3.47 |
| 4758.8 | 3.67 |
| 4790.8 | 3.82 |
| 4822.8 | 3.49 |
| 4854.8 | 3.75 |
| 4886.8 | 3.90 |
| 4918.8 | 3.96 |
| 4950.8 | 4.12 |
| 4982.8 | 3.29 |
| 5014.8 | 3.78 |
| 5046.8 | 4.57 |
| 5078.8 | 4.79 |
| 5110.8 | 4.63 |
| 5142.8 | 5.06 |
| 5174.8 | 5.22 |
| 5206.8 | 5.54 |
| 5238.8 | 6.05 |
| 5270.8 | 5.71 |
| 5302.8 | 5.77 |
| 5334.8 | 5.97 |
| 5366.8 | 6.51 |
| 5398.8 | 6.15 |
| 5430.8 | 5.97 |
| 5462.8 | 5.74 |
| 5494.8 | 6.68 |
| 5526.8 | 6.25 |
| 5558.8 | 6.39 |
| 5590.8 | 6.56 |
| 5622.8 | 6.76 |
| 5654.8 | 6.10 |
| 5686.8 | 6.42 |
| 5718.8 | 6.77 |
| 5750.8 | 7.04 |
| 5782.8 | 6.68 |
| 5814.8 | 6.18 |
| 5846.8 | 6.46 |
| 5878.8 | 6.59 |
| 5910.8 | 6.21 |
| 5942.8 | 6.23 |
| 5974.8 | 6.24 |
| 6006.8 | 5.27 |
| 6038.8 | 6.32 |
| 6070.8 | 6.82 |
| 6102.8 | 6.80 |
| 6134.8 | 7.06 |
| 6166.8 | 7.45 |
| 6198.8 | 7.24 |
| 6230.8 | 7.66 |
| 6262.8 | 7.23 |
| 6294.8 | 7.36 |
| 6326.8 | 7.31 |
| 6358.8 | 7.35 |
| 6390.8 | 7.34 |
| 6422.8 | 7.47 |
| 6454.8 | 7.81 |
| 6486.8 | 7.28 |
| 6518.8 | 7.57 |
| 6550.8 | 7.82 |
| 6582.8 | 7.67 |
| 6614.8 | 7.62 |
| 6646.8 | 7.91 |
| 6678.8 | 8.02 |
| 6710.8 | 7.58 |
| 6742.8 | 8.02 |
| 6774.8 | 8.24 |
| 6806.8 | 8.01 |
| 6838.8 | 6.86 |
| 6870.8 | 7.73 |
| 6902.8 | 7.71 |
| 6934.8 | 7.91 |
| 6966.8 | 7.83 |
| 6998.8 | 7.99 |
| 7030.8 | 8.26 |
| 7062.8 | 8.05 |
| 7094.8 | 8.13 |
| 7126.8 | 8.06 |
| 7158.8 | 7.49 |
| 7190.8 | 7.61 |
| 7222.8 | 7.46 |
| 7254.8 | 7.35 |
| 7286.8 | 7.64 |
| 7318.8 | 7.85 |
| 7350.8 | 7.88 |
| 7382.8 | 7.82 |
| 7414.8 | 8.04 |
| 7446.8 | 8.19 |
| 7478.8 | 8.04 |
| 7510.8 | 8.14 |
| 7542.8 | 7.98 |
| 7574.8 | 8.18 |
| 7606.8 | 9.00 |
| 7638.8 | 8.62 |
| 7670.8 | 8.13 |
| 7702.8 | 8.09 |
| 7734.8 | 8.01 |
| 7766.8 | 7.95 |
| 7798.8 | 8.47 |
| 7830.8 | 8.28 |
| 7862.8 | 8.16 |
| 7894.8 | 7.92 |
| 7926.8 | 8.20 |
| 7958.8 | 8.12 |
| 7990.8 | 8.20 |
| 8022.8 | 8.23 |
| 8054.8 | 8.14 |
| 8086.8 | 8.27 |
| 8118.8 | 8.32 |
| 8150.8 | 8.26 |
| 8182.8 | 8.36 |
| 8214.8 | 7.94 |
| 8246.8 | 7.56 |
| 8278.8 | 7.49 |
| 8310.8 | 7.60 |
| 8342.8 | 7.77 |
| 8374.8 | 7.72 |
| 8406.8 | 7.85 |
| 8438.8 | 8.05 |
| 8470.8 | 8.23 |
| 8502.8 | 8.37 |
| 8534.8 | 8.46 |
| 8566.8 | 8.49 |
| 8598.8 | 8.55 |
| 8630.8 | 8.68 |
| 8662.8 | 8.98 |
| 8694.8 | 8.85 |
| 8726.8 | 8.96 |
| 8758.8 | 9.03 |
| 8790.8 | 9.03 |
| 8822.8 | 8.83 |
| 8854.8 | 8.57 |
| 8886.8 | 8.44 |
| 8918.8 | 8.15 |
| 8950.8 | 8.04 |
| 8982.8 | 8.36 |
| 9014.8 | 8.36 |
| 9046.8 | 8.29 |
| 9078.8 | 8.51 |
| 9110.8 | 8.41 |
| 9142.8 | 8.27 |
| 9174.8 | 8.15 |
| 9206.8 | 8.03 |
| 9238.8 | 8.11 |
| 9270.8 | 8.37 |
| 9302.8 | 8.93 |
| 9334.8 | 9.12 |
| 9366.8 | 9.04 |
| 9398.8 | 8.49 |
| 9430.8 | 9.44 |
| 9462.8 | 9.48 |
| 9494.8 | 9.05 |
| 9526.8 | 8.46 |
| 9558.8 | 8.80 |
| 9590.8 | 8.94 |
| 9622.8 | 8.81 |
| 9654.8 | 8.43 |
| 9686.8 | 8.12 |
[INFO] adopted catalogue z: 0.161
